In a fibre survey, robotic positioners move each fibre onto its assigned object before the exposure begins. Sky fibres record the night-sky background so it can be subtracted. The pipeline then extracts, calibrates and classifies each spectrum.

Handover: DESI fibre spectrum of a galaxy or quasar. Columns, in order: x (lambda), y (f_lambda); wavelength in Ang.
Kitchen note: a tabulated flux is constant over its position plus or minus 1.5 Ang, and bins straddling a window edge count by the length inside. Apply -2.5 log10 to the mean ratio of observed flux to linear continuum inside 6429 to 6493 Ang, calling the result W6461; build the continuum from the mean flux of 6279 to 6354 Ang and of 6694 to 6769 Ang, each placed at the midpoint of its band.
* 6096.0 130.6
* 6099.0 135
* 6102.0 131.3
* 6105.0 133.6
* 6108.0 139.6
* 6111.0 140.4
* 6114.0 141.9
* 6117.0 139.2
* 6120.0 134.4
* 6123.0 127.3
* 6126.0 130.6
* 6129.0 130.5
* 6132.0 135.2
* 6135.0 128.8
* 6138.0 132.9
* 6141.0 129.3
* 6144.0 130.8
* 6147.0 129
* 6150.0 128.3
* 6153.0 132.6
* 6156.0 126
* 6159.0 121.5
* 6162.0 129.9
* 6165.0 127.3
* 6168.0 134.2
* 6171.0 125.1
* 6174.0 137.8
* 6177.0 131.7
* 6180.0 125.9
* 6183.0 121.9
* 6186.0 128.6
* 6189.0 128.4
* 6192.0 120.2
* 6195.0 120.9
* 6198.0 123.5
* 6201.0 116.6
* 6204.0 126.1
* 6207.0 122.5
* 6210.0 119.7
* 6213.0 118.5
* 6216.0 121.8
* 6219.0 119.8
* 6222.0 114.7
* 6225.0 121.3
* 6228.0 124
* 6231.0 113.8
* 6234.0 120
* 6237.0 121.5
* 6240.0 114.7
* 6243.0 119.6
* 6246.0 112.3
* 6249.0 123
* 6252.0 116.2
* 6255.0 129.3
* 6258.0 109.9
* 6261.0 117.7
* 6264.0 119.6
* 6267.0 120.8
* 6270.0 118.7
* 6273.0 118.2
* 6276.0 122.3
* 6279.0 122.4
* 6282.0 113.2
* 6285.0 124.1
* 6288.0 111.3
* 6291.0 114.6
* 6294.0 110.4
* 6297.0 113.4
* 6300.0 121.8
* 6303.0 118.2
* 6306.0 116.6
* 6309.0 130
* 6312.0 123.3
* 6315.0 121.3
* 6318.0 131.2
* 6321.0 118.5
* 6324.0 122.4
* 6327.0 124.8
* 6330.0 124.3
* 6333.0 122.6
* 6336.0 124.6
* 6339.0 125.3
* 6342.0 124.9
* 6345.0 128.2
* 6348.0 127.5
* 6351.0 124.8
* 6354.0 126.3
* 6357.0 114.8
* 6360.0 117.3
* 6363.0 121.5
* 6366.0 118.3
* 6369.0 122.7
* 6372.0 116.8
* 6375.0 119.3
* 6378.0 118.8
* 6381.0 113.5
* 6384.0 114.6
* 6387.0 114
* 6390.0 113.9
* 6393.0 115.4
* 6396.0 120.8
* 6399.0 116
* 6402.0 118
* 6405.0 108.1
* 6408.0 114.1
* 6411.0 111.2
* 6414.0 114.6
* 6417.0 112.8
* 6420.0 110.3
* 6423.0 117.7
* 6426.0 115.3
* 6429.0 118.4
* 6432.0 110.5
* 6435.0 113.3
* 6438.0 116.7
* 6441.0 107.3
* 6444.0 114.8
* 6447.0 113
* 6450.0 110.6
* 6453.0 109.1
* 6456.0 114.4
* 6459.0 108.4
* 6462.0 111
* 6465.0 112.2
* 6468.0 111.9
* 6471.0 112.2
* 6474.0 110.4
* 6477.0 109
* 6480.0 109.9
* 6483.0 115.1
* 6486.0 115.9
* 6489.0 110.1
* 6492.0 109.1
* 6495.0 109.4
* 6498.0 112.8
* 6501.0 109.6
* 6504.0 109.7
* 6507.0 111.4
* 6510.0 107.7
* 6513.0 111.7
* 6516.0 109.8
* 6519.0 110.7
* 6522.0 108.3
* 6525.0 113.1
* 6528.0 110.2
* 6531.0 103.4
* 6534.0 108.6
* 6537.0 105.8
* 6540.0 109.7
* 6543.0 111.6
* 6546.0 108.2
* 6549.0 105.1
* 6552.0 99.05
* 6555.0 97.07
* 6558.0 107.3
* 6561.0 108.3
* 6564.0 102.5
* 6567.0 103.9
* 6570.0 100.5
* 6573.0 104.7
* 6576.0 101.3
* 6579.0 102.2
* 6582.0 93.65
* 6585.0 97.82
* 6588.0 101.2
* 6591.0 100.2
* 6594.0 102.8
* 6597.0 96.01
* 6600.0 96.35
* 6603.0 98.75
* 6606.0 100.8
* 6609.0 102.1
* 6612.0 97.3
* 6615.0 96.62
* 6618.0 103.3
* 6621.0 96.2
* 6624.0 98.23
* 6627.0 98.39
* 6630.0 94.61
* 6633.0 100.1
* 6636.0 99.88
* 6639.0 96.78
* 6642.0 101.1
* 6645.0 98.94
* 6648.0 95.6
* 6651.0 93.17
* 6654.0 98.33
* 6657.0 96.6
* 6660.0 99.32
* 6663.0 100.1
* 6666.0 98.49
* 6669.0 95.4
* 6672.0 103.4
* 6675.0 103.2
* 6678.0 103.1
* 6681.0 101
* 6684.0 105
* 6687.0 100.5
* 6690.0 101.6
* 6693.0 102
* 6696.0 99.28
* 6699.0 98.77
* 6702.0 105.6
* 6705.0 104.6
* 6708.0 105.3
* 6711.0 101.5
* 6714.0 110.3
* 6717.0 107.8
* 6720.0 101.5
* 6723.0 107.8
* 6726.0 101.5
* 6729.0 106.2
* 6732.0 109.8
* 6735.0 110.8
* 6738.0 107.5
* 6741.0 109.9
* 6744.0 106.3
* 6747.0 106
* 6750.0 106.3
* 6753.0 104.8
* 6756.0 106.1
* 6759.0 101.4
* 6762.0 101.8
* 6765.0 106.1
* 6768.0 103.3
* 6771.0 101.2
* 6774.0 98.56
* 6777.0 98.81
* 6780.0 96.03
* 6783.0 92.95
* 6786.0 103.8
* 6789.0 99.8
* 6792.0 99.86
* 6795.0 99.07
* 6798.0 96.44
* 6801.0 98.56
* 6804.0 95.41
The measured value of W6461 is 0.04 mag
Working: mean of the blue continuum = 122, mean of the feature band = 112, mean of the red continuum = 105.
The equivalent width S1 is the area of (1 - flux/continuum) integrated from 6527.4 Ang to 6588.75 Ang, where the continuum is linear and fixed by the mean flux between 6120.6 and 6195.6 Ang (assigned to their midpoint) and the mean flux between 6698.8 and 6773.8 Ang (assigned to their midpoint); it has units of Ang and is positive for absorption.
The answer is 4.7 Ang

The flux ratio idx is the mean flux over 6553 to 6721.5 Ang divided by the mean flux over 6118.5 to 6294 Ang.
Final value 0.82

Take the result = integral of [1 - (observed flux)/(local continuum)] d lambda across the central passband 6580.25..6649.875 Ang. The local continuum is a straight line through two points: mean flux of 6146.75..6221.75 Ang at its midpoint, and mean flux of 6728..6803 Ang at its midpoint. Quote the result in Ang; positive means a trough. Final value 6.45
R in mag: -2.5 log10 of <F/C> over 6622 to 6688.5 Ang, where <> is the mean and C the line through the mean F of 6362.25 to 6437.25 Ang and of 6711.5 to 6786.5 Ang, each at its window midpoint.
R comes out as 0.09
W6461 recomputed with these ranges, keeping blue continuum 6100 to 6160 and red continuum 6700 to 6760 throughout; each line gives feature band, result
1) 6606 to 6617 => 0.12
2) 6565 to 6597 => 0.12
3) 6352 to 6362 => 0.02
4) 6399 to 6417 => 0.06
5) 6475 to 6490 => 0.05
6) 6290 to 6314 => 0.05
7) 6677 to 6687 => 0.06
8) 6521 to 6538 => 0.06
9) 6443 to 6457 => 0.06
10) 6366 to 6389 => 0.04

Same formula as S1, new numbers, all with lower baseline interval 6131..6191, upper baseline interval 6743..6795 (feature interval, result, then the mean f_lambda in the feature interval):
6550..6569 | 1.40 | 103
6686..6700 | 0.63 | 100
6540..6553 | 0.60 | 107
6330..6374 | -0.73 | 123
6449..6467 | 0.75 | 111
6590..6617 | 2.52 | 99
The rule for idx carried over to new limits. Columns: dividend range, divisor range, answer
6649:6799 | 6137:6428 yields 0.85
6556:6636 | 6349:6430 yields 0.86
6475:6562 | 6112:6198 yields 0.84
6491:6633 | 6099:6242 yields 0.82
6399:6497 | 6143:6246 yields 0.91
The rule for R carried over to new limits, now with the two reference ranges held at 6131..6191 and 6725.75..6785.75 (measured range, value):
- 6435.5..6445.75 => 0.040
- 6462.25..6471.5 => 0.040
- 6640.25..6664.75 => 0.109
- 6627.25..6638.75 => 0.115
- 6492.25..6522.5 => 0.041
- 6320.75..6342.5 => -0.016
